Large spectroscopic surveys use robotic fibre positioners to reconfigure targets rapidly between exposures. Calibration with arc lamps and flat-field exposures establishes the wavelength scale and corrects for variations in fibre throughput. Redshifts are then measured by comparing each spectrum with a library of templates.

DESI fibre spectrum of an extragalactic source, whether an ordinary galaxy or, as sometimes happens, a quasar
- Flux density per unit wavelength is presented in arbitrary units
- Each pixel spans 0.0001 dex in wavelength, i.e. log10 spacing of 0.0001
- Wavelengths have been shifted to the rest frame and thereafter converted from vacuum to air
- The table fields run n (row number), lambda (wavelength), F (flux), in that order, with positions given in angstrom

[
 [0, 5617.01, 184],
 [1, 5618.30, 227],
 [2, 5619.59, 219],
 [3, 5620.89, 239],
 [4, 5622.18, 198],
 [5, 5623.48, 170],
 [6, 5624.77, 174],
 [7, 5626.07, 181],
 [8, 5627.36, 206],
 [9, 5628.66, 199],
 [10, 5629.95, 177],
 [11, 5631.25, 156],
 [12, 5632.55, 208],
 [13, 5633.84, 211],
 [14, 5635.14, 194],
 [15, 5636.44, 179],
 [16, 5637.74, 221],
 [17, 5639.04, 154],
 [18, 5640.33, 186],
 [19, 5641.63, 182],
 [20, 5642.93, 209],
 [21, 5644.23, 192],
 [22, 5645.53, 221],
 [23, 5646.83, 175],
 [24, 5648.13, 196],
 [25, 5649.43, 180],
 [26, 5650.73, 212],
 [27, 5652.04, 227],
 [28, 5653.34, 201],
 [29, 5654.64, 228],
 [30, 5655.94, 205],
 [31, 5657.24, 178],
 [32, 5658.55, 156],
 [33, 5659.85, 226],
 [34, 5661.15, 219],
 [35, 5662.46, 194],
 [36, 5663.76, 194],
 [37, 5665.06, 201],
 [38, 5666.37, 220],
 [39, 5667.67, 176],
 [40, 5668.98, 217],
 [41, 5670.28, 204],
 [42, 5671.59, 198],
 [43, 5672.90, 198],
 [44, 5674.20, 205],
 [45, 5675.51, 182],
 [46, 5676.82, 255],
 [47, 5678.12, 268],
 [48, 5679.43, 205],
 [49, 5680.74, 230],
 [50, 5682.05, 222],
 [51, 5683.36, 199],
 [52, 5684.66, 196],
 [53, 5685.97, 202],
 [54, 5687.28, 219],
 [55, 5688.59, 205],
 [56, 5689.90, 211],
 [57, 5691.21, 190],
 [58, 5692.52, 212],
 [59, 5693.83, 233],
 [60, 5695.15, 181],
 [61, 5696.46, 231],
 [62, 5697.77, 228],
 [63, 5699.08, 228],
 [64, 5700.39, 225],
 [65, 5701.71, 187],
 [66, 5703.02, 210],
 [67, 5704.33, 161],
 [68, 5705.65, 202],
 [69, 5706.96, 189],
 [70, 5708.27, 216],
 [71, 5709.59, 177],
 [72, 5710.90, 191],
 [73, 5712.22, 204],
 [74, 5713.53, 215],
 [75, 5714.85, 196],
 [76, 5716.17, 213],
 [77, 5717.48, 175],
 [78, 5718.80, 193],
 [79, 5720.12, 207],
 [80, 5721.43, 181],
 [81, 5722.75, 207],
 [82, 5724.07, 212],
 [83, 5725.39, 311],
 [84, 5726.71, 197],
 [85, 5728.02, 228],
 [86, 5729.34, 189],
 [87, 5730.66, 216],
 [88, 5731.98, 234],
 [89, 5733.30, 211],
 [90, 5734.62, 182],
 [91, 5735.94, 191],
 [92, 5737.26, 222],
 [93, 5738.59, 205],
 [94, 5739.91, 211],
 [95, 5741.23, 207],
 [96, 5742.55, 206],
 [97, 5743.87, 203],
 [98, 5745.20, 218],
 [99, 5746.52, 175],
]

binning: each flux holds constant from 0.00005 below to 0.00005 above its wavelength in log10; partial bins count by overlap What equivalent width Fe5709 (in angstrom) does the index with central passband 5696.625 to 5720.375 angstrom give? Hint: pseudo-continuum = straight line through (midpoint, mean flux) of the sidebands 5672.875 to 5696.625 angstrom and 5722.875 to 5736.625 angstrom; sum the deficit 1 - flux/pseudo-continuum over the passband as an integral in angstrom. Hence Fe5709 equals 1.49 angstrom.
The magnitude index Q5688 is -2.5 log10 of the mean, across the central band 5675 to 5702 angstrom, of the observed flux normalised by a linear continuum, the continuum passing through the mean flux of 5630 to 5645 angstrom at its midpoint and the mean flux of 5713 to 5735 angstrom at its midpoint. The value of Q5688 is -0.07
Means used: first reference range 190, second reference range 210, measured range 215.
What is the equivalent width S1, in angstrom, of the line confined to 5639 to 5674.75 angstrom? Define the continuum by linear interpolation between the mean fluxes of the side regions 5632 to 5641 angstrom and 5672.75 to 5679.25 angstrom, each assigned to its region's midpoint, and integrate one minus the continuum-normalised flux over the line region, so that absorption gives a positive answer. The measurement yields 1.6 angstrom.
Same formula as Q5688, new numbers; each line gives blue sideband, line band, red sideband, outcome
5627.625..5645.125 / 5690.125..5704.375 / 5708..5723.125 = -0.076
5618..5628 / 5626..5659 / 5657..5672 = 0.033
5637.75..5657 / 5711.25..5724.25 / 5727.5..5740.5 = 0.038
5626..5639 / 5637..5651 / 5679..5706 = 0.012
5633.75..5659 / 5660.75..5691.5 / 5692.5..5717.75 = -0.049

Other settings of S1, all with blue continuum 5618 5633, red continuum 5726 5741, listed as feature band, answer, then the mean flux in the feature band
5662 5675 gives 0.0 angstrom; 201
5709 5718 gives 0.4 angstrom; 196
